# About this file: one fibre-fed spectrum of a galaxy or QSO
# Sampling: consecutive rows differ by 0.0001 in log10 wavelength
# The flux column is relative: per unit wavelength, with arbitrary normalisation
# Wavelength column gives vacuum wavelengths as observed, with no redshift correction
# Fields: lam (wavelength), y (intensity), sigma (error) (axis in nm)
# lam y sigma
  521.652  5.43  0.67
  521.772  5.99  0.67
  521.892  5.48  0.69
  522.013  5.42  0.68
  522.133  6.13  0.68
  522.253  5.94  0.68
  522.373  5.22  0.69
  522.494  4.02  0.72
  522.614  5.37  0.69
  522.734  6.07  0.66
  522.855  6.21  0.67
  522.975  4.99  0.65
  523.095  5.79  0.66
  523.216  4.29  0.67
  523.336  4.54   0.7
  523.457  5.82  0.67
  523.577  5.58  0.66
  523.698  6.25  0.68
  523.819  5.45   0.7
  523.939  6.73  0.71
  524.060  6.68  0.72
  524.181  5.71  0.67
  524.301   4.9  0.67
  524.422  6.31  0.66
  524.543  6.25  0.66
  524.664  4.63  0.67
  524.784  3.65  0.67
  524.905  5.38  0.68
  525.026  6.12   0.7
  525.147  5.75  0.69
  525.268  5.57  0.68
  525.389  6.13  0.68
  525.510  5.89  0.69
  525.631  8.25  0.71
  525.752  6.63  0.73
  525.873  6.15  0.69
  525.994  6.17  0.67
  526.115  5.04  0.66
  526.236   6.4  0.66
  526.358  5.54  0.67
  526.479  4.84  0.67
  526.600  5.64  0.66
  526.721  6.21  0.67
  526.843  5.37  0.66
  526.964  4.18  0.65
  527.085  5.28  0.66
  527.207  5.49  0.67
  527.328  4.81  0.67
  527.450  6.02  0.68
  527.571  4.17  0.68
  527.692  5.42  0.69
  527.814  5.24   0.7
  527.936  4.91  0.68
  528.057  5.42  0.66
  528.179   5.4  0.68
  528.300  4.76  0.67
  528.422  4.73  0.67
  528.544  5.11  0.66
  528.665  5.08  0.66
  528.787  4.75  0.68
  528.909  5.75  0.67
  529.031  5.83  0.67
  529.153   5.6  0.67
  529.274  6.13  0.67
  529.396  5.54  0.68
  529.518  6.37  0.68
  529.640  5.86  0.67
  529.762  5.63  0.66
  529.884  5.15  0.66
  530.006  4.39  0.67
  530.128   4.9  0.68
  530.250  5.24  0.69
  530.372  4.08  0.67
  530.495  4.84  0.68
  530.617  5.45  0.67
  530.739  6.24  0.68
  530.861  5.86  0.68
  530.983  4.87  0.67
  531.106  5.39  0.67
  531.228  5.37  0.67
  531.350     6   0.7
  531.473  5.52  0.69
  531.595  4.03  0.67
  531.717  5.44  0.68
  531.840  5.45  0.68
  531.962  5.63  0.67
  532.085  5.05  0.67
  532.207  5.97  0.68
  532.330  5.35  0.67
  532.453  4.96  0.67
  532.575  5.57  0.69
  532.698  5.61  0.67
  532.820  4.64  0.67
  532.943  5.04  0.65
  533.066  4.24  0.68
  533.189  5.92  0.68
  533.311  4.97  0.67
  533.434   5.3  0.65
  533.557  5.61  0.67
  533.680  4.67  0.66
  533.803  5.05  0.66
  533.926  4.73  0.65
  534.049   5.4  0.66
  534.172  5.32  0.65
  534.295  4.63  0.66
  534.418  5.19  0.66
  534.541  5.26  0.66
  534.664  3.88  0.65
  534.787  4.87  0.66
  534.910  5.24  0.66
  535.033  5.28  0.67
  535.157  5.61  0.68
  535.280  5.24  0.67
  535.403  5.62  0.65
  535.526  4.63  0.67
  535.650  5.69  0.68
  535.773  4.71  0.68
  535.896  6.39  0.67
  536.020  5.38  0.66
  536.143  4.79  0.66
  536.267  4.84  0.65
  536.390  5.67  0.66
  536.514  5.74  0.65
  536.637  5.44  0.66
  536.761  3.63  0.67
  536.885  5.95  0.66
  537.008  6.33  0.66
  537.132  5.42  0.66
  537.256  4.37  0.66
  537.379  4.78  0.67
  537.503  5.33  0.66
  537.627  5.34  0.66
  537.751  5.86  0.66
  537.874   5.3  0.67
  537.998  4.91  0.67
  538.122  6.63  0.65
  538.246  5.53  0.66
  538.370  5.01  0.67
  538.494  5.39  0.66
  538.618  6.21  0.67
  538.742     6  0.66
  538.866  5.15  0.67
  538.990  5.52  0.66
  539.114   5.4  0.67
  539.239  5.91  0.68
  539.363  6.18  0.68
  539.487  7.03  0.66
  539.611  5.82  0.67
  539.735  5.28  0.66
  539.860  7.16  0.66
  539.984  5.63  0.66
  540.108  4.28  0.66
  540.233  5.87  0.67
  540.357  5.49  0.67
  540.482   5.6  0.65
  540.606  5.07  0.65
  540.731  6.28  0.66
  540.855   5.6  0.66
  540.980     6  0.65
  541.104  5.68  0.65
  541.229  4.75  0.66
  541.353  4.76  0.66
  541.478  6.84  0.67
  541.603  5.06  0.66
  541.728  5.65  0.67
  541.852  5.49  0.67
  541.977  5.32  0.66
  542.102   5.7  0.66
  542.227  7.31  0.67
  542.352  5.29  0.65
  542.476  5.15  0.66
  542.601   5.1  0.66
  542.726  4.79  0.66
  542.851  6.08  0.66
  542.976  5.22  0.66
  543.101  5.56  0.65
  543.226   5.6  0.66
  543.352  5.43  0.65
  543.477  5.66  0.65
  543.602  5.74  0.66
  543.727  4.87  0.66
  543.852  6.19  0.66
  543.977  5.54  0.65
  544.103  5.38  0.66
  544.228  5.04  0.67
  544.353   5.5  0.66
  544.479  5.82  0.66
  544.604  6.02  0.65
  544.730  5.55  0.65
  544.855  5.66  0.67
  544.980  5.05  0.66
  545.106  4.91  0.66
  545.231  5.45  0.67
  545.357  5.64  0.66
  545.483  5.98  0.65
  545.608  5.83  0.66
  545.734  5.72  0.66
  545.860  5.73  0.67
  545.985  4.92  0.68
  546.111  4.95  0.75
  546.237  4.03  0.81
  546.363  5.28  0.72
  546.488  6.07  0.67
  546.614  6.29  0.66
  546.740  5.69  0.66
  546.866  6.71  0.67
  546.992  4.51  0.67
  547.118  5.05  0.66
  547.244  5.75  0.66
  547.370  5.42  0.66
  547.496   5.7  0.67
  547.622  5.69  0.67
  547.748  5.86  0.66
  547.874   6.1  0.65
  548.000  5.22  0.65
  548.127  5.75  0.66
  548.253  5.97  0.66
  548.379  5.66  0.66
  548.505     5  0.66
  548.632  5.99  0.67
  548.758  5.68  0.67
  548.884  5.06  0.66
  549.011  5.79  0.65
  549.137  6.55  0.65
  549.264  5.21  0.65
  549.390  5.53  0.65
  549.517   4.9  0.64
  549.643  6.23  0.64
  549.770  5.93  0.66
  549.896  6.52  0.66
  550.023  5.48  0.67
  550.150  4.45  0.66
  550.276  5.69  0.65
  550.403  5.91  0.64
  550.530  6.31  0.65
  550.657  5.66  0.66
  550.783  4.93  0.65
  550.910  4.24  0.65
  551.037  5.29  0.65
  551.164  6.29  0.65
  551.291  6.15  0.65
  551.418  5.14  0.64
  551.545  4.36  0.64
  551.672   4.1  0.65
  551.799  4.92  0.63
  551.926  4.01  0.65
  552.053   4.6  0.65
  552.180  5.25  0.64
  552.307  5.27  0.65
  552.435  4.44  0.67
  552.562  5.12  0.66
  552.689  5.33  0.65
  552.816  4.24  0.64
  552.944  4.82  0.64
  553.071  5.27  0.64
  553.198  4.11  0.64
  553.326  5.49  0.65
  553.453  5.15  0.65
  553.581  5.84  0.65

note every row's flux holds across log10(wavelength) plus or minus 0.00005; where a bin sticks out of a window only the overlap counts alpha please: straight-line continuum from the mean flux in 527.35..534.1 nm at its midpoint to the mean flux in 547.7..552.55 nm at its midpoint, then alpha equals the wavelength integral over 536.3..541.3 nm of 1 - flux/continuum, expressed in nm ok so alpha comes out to -0.22 nm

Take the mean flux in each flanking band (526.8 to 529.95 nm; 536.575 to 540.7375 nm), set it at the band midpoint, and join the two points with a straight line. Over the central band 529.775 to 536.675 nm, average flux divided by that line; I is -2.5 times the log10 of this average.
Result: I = 0.04 mag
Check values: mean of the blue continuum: 5.31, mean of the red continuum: 5.55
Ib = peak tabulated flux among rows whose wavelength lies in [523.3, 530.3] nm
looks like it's 8.25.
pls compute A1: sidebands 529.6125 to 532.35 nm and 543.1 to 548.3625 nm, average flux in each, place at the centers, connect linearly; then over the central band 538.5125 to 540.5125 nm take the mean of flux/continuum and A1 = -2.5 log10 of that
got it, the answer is -0.07 mag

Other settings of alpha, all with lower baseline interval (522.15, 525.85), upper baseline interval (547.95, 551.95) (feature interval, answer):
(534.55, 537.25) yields 0.16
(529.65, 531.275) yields 0.12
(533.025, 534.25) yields 0.10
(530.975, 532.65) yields 0.08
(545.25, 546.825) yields -0.01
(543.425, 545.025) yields -0.01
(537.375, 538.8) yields 0.00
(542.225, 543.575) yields 0.01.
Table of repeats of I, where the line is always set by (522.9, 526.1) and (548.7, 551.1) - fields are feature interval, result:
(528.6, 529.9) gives 0.02 mag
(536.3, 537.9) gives 0.07 mag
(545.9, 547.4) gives 0.03 mag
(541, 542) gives 0.03 mag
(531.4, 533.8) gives 0.09 mag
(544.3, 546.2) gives 0.02 mag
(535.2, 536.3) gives 0.08 mag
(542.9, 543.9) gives 0.01 mag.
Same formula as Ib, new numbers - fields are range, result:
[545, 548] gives 6.71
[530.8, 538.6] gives 6.63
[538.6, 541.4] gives 7.16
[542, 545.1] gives 7.31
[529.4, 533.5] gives 6.37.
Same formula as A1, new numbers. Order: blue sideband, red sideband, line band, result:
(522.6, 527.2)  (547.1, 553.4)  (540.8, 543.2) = -0.02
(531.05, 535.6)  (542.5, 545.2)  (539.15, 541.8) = -0.07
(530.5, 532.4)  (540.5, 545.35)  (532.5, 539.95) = 0.02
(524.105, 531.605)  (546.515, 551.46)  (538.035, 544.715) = -0.01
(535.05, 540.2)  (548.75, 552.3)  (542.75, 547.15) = -0.02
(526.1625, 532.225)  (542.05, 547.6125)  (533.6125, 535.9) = 0.06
